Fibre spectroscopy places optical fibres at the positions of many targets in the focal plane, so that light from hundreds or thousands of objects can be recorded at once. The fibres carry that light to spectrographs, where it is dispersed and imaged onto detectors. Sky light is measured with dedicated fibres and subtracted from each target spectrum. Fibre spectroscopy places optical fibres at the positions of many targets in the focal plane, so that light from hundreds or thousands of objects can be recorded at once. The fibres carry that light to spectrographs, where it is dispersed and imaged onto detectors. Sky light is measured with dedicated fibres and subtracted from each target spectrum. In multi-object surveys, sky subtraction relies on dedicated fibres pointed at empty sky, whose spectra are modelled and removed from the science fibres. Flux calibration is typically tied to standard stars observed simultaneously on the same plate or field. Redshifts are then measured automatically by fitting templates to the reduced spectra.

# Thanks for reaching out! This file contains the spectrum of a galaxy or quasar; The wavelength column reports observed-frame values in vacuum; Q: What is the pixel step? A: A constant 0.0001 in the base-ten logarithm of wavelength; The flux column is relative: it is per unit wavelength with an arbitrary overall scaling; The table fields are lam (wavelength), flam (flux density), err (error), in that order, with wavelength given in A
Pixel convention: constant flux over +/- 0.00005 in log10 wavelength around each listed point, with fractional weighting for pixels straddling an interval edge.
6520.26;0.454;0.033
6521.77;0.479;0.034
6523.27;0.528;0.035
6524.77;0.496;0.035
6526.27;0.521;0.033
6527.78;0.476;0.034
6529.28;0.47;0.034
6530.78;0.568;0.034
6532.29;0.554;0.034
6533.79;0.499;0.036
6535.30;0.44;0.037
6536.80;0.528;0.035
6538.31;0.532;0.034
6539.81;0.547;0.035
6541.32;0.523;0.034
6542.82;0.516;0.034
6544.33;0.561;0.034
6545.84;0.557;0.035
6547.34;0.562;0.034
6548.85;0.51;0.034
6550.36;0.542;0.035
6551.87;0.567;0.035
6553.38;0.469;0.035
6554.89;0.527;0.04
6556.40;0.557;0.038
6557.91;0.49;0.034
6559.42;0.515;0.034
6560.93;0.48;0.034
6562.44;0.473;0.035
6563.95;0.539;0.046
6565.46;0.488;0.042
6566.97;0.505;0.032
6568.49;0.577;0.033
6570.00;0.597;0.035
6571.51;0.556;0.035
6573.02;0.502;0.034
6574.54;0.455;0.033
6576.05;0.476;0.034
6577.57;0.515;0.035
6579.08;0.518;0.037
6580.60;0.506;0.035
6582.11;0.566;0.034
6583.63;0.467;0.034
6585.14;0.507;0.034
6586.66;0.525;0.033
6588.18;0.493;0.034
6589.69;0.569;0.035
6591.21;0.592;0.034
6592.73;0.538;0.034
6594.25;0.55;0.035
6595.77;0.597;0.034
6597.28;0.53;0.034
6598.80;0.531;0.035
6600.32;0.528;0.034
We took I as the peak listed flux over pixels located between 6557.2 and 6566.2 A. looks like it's 0.539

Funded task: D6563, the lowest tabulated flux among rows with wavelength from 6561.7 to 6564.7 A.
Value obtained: 0.473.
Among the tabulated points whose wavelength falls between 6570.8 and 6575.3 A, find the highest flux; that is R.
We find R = 0.556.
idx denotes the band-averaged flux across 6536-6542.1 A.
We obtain 0.532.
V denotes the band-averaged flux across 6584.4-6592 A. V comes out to 0.537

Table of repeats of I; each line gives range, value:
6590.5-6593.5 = 0.592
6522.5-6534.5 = 0.568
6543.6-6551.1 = 0.562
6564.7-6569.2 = 0.577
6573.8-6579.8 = 0.518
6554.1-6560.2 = 0.557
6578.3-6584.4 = 0.566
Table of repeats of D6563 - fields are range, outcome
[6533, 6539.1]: 0.44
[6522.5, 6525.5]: 0.496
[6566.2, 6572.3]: 0.505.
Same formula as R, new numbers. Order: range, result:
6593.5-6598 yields 0.597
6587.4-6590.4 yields 0.569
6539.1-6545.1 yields 0.561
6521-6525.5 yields 0.528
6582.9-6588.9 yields 0.525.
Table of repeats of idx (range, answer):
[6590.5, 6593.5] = 0.564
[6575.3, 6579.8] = 0.503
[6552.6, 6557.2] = 0.517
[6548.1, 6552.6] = 0.539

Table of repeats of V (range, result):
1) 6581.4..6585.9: 0.513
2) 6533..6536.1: 0.472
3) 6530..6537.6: 0.517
